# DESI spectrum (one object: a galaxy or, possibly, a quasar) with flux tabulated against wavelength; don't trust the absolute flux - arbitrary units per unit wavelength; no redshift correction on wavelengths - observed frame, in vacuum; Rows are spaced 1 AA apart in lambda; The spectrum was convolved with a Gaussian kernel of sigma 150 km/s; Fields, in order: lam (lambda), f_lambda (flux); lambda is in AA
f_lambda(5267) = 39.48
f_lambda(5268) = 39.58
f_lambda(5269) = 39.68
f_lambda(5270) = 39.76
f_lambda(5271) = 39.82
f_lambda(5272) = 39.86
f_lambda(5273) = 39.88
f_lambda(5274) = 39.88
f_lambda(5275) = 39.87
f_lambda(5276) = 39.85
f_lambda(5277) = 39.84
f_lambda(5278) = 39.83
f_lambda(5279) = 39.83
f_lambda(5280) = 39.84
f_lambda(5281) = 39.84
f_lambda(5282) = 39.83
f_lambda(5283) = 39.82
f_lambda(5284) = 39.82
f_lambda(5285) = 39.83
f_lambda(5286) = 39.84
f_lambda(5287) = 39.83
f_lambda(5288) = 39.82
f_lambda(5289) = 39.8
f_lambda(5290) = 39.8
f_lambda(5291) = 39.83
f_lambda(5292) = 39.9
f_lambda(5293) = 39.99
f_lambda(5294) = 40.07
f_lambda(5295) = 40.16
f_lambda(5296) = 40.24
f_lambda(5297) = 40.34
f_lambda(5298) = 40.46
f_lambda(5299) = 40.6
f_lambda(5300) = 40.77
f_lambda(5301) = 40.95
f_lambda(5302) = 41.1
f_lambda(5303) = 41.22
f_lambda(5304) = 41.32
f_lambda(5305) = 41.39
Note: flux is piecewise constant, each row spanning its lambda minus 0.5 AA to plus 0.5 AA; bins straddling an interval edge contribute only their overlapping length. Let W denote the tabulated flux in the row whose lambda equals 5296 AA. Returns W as 40.24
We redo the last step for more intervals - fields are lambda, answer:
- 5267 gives 39.48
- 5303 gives 41.22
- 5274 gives 39.88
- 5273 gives 39.88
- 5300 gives 40.77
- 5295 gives 40.16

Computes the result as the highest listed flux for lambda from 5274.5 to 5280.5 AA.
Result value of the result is 39.87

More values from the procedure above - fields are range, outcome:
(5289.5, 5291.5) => 39.83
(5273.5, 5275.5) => 39.88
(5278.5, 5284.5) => 39.84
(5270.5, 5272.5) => 39.86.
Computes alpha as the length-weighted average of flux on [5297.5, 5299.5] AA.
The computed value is 40.5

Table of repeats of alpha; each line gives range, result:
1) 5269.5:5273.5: 39.8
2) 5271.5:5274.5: 39.9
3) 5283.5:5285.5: 39.8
